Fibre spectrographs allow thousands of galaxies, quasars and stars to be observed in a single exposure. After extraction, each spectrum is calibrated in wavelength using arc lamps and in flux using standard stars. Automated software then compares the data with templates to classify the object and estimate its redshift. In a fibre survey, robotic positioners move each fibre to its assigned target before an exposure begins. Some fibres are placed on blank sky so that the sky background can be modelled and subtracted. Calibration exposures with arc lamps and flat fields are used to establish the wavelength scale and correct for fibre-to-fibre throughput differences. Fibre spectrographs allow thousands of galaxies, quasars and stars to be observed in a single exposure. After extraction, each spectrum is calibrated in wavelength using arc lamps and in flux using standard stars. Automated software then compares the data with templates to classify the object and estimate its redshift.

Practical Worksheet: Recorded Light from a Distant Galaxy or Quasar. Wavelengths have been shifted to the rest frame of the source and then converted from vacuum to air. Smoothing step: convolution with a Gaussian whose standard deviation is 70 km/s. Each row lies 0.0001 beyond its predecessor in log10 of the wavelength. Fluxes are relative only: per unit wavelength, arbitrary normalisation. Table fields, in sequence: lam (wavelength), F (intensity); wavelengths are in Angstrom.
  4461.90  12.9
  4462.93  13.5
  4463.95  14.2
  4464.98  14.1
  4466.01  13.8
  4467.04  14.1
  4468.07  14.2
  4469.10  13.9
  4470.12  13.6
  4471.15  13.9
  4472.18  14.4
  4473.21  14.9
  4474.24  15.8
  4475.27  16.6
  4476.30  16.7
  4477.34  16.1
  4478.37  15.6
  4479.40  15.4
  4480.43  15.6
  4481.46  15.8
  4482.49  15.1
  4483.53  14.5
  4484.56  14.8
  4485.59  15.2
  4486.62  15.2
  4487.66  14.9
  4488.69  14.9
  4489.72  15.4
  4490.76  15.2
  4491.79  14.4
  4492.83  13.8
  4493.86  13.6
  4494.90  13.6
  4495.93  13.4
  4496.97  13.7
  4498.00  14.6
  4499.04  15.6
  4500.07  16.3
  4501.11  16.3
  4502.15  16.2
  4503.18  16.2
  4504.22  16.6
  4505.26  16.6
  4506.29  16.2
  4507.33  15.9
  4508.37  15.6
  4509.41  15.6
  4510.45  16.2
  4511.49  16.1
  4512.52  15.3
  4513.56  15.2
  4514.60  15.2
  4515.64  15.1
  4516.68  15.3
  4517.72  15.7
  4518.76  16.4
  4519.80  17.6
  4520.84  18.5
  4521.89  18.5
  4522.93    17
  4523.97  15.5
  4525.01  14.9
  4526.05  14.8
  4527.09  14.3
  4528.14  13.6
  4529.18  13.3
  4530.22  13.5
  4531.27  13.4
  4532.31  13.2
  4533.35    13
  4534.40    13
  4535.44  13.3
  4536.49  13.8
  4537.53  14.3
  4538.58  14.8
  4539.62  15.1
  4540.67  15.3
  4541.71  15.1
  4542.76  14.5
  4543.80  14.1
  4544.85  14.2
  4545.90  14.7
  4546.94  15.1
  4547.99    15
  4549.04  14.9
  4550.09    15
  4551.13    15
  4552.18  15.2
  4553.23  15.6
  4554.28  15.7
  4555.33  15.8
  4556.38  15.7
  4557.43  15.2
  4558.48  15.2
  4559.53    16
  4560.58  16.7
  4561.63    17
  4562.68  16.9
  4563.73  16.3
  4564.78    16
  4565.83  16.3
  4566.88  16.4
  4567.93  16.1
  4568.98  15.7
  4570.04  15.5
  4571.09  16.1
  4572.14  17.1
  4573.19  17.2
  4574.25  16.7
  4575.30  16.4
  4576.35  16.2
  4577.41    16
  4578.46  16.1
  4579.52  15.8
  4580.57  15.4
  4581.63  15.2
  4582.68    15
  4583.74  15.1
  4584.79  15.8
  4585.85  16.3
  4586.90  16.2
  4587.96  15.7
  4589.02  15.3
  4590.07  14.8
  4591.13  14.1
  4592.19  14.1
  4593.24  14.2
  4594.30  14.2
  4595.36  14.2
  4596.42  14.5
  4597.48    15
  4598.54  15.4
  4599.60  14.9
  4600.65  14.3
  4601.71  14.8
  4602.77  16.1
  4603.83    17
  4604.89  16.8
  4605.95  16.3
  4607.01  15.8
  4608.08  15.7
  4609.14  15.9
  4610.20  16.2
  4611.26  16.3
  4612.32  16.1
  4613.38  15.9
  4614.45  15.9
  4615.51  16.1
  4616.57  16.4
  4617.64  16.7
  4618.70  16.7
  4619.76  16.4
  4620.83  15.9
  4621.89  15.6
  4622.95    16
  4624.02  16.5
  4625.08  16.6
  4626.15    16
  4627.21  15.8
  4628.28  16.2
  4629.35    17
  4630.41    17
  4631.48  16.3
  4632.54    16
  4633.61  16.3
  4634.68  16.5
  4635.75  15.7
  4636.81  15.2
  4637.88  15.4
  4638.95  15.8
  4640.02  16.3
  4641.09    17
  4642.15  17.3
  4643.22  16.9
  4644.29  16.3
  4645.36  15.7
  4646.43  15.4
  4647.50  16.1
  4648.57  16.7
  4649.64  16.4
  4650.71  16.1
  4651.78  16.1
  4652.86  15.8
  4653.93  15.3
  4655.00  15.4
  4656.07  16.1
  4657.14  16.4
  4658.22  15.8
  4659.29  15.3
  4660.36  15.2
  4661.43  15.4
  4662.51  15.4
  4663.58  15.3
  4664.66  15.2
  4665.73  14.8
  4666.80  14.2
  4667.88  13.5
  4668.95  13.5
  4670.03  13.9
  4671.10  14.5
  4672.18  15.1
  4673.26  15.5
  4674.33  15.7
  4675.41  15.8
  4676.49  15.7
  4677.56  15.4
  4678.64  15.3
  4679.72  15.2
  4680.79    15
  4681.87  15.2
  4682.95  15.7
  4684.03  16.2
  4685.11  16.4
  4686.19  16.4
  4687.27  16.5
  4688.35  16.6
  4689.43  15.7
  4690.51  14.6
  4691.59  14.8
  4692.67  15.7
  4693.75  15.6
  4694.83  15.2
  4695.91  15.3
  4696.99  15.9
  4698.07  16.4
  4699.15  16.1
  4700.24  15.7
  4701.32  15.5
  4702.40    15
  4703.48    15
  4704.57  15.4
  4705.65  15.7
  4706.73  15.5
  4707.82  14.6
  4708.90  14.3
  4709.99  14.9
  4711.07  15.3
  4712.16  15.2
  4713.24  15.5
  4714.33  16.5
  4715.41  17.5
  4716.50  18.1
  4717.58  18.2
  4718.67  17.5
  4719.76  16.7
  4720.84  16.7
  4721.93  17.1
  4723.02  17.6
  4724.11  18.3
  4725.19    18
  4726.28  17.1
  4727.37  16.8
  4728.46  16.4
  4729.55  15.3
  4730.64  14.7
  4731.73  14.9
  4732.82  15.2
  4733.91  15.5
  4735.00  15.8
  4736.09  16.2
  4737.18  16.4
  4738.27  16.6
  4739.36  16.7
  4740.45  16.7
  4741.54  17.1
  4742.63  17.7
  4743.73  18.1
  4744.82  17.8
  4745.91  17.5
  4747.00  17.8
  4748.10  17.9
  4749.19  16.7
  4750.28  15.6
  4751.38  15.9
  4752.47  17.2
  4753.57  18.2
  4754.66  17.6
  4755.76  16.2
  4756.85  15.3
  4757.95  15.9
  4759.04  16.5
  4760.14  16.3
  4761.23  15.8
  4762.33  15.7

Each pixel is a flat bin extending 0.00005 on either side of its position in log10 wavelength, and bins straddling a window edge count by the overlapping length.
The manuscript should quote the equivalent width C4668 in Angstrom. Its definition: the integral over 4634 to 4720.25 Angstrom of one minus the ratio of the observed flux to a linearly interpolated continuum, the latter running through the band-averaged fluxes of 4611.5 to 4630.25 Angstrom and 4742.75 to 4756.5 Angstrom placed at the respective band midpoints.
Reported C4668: 5.0 Angstrom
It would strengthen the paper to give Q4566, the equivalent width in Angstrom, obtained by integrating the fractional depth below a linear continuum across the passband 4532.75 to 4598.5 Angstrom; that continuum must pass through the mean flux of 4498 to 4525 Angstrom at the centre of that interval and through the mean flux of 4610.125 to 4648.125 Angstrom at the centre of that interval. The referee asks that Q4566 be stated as 3.4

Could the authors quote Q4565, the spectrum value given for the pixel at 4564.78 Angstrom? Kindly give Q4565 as 16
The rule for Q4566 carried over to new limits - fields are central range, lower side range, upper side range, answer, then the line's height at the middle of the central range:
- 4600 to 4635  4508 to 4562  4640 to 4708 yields -1.7 Angstrom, 15.4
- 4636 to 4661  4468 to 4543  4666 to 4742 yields -0.6 Angstrom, 15.6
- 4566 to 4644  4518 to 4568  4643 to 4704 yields -2.7 Angstrom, 15.4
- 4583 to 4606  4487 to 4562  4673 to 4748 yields 0.5 Angstrom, 15.5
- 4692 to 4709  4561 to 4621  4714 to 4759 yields 1.1 Angstrom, 16.6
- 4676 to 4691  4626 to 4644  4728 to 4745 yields 0.5 Angstrom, 16.3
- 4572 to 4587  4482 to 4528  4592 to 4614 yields -0.5 Angstrom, 15.4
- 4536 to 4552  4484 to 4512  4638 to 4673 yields 0.6 Angstrom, 15.4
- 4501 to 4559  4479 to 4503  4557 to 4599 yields 0.2 Angstrom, 15.3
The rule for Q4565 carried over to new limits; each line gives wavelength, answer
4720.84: 16.7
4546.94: 15.1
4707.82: 14.6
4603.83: 17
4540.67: 15.3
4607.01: 15.8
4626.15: 16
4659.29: 15.3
